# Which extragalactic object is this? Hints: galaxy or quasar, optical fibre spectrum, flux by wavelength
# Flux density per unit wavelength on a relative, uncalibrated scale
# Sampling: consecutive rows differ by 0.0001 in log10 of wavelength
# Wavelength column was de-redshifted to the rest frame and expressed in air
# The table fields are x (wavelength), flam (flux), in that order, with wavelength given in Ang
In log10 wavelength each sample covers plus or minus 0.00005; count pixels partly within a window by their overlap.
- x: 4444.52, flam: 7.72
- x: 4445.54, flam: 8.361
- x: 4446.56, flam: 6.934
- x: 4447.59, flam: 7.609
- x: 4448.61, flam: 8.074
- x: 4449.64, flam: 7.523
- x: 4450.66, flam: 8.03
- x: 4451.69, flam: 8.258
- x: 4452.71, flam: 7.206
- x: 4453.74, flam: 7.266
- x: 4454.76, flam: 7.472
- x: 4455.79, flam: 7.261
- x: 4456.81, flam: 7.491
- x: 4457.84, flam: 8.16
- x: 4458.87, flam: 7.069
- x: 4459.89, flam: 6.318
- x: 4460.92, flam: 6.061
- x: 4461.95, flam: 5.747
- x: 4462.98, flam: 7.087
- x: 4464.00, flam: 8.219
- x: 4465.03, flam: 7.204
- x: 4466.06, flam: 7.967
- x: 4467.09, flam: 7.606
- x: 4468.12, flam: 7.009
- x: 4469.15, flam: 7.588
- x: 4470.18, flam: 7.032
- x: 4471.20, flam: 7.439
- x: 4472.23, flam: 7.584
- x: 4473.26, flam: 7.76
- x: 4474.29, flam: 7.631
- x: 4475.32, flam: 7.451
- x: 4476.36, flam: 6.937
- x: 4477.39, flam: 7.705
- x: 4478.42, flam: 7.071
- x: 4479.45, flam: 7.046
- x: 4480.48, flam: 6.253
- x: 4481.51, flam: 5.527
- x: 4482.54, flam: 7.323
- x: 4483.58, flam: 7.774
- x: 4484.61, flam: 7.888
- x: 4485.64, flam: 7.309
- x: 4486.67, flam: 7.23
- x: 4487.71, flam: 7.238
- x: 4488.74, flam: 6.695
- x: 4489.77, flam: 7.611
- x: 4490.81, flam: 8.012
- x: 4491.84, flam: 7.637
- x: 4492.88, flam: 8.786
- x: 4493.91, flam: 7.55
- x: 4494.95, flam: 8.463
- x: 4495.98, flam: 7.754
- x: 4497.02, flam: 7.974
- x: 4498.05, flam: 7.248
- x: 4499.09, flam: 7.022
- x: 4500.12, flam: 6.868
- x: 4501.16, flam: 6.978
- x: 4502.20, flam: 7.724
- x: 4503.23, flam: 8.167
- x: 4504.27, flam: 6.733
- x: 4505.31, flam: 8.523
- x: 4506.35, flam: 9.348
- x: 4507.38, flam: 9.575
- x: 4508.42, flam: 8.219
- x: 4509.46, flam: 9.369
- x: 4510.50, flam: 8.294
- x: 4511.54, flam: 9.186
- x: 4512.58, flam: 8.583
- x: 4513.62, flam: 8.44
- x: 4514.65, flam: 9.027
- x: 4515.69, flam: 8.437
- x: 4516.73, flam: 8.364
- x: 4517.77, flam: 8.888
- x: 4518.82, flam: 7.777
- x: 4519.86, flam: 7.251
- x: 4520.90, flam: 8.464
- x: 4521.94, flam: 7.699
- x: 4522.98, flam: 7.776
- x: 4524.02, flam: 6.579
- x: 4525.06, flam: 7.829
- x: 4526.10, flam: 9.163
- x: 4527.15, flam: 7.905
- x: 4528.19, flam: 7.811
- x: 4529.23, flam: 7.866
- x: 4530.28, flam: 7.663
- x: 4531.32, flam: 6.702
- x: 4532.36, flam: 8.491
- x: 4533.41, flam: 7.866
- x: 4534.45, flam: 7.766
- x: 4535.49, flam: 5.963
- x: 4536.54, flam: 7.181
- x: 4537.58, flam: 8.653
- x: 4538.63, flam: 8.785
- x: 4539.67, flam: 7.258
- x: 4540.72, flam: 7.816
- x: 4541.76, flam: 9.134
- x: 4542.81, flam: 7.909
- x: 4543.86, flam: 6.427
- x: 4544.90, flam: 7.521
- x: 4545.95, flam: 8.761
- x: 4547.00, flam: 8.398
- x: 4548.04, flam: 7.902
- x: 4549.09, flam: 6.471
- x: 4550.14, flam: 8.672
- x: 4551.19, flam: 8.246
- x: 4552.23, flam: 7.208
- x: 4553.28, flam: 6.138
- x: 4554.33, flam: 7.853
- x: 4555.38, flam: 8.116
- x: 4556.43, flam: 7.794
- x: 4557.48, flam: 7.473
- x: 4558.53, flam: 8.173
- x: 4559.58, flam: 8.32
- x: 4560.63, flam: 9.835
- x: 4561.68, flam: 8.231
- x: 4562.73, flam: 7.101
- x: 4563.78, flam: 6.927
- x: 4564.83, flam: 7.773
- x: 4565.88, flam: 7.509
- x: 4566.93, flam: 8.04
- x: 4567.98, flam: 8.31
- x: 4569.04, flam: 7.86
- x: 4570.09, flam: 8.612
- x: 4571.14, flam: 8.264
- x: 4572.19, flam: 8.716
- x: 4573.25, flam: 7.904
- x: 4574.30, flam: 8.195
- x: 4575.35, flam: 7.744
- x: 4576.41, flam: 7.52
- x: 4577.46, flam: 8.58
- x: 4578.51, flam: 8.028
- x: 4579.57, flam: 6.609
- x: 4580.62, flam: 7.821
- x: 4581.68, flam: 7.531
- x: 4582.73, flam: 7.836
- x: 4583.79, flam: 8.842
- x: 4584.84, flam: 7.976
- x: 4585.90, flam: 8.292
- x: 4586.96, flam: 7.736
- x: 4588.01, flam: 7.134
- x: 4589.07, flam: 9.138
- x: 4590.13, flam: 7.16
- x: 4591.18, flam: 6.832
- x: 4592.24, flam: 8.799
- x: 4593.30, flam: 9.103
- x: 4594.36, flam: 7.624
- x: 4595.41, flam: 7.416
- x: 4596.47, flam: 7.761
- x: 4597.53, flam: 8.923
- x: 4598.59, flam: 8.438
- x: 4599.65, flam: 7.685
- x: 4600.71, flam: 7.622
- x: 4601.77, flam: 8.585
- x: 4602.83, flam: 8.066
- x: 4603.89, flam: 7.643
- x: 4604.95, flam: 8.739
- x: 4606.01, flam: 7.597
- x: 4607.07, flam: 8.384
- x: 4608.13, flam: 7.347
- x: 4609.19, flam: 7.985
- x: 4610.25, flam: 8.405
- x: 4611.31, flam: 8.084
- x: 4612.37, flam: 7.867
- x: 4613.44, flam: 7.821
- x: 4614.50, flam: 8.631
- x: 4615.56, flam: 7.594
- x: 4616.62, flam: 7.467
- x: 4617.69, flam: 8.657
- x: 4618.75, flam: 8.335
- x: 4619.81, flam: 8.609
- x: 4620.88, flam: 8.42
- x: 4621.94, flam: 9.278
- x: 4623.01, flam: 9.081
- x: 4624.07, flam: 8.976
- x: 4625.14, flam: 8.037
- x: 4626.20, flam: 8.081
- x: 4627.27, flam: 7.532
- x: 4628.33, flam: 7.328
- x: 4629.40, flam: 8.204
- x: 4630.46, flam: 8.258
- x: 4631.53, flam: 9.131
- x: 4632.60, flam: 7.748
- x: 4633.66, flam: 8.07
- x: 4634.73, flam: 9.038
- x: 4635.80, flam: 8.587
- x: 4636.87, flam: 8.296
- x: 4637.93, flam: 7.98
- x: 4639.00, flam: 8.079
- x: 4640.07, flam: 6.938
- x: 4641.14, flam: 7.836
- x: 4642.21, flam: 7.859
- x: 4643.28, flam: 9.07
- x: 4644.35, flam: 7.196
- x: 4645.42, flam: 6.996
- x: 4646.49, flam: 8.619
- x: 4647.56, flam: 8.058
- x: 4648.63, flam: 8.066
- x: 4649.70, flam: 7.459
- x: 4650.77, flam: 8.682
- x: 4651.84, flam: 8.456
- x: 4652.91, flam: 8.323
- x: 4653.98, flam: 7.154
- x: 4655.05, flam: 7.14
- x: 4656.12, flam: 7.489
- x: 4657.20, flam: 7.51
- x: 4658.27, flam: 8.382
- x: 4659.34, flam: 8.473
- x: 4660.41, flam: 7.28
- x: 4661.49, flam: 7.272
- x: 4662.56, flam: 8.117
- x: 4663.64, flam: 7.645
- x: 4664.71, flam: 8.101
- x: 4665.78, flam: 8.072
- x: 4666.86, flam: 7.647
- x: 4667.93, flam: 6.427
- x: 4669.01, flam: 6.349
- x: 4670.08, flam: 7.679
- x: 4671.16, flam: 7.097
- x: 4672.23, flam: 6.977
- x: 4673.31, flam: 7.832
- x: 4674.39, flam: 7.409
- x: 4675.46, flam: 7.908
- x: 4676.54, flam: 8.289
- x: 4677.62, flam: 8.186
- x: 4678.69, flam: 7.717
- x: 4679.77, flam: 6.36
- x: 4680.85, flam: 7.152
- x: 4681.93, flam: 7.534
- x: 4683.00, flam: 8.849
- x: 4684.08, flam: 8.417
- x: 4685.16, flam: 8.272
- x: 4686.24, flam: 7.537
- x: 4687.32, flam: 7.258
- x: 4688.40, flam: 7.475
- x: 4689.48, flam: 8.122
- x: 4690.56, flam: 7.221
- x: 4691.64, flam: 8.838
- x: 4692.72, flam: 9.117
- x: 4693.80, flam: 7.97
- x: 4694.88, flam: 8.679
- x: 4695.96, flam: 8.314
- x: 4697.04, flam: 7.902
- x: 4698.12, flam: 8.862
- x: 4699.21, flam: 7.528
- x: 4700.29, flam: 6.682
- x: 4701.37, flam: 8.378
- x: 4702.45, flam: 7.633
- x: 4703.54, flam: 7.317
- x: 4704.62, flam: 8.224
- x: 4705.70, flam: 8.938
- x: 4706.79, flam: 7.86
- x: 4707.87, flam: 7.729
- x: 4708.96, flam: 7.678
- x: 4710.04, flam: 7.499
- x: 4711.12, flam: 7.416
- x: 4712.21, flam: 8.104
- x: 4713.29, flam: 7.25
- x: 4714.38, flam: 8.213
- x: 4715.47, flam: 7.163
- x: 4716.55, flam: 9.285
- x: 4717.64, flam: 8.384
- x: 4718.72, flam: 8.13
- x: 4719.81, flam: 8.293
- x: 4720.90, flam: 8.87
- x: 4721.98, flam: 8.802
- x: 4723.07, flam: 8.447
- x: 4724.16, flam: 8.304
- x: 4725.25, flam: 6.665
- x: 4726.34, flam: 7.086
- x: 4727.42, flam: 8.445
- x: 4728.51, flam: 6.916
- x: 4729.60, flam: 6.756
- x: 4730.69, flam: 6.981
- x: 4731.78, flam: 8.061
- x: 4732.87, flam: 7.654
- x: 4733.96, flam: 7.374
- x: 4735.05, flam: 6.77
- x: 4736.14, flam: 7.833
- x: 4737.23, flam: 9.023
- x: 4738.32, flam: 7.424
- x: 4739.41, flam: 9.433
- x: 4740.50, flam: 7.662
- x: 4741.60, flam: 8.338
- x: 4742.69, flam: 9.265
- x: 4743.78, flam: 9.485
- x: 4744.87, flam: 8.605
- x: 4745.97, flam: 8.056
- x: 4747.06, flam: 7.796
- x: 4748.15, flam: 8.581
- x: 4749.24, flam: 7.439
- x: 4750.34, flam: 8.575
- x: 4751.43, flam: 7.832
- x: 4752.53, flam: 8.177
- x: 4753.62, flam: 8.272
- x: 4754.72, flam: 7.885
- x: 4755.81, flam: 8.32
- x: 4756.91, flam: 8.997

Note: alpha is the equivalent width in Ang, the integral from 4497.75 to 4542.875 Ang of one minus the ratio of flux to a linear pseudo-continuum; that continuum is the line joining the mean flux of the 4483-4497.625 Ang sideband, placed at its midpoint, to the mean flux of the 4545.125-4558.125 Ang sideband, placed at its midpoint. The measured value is -1.7 Ang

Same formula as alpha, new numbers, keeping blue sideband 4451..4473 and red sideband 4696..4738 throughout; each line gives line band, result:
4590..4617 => -1.4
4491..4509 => -1.3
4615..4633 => -1.5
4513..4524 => -1.1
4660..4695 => 0.3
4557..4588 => -1.8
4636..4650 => -0.4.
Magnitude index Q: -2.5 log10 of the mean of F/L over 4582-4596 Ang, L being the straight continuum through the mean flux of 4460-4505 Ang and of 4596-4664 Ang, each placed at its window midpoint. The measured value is -0.02 mag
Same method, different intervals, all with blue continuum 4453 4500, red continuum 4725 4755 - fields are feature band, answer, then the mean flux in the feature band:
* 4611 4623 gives -0.08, 8.29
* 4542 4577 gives -0.05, 7.89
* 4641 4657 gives -0.02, 7.89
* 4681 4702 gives -0.03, 8.03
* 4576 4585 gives -0.04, 7.87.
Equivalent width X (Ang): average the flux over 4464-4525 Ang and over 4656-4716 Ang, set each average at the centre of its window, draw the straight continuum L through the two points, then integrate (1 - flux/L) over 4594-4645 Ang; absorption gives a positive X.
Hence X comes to -2.4 Ang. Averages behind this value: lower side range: 7.74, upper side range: 7.78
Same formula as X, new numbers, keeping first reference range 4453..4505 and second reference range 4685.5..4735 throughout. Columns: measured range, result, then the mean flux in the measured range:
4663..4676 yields 0.6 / 7.43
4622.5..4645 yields -1.3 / 8.15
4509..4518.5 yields -1.6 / 8.7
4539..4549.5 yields -0.4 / 7.79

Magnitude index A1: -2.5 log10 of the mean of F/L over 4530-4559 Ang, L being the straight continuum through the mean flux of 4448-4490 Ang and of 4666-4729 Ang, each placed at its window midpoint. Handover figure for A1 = -0.036 mag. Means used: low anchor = 7.3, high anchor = 7.84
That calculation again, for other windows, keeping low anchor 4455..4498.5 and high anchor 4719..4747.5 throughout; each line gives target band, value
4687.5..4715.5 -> 0.00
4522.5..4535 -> -0.04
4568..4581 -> -0.06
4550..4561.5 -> -0.06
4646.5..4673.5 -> 0.02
